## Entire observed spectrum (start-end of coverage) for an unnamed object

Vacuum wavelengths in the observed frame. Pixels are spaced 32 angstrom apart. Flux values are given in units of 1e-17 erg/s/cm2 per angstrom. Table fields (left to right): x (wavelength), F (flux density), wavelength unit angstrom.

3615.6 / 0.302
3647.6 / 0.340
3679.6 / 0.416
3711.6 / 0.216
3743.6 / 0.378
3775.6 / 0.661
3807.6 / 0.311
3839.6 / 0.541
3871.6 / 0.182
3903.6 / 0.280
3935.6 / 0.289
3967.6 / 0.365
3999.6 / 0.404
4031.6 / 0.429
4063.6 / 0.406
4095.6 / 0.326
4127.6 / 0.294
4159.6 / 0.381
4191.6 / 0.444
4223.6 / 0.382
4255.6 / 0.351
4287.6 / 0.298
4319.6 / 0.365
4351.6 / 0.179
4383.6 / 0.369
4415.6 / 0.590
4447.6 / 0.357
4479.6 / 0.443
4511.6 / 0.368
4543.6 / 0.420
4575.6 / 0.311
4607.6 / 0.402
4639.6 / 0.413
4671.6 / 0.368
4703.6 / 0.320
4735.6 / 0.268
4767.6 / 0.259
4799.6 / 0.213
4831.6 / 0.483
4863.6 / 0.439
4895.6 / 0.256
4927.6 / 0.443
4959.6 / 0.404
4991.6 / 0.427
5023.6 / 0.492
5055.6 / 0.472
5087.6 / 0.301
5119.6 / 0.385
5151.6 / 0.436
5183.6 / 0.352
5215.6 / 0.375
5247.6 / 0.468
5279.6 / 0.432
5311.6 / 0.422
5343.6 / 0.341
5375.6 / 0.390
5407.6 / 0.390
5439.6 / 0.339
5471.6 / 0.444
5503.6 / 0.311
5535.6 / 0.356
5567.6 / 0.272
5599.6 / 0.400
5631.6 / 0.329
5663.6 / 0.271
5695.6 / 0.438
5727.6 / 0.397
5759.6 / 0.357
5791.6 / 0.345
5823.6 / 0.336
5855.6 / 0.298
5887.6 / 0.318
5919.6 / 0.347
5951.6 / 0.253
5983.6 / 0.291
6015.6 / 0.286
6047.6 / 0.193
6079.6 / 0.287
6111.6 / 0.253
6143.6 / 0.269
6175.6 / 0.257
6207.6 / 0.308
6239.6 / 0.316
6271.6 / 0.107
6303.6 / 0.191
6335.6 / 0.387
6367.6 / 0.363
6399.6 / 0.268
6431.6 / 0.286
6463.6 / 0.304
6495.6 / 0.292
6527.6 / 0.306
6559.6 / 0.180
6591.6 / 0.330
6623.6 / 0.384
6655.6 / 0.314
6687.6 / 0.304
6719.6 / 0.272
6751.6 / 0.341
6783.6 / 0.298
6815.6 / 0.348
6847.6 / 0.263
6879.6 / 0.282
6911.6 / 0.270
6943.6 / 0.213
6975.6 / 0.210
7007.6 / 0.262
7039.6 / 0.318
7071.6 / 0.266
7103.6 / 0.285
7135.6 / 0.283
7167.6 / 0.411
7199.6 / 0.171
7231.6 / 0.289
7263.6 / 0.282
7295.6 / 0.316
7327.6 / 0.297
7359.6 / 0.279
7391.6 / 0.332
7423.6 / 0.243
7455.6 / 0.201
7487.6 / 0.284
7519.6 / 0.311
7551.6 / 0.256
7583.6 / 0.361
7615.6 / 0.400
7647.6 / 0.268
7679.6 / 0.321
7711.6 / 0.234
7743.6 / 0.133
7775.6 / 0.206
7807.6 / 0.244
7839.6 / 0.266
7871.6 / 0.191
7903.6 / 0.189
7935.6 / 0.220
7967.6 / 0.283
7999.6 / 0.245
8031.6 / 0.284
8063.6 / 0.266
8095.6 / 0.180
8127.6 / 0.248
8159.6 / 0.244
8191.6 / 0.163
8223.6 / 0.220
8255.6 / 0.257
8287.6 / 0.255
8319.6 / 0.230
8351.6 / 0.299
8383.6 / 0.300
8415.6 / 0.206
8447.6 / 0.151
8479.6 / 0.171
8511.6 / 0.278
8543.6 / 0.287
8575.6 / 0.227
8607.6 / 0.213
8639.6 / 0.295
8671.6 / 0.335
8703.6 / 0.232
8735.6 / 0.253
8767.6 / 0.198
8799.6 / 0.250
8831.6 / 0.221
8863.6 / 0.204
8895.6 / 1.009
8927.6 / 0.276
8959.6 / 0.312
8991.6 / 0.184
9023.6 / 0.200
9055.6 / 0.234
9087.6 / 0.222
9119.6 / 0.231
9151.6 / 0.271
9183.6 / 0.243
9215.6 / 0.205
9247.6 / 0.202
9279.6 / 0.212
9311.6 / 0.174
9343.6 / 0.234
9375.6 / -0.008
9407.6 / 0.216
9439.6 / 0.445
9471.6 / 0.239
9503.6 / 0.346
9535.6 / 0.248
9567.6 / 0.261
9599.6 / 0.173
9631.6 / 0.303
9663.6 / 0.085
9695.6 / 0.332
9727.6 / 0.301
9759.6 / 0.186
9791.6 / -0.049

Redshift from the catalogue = 0.094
